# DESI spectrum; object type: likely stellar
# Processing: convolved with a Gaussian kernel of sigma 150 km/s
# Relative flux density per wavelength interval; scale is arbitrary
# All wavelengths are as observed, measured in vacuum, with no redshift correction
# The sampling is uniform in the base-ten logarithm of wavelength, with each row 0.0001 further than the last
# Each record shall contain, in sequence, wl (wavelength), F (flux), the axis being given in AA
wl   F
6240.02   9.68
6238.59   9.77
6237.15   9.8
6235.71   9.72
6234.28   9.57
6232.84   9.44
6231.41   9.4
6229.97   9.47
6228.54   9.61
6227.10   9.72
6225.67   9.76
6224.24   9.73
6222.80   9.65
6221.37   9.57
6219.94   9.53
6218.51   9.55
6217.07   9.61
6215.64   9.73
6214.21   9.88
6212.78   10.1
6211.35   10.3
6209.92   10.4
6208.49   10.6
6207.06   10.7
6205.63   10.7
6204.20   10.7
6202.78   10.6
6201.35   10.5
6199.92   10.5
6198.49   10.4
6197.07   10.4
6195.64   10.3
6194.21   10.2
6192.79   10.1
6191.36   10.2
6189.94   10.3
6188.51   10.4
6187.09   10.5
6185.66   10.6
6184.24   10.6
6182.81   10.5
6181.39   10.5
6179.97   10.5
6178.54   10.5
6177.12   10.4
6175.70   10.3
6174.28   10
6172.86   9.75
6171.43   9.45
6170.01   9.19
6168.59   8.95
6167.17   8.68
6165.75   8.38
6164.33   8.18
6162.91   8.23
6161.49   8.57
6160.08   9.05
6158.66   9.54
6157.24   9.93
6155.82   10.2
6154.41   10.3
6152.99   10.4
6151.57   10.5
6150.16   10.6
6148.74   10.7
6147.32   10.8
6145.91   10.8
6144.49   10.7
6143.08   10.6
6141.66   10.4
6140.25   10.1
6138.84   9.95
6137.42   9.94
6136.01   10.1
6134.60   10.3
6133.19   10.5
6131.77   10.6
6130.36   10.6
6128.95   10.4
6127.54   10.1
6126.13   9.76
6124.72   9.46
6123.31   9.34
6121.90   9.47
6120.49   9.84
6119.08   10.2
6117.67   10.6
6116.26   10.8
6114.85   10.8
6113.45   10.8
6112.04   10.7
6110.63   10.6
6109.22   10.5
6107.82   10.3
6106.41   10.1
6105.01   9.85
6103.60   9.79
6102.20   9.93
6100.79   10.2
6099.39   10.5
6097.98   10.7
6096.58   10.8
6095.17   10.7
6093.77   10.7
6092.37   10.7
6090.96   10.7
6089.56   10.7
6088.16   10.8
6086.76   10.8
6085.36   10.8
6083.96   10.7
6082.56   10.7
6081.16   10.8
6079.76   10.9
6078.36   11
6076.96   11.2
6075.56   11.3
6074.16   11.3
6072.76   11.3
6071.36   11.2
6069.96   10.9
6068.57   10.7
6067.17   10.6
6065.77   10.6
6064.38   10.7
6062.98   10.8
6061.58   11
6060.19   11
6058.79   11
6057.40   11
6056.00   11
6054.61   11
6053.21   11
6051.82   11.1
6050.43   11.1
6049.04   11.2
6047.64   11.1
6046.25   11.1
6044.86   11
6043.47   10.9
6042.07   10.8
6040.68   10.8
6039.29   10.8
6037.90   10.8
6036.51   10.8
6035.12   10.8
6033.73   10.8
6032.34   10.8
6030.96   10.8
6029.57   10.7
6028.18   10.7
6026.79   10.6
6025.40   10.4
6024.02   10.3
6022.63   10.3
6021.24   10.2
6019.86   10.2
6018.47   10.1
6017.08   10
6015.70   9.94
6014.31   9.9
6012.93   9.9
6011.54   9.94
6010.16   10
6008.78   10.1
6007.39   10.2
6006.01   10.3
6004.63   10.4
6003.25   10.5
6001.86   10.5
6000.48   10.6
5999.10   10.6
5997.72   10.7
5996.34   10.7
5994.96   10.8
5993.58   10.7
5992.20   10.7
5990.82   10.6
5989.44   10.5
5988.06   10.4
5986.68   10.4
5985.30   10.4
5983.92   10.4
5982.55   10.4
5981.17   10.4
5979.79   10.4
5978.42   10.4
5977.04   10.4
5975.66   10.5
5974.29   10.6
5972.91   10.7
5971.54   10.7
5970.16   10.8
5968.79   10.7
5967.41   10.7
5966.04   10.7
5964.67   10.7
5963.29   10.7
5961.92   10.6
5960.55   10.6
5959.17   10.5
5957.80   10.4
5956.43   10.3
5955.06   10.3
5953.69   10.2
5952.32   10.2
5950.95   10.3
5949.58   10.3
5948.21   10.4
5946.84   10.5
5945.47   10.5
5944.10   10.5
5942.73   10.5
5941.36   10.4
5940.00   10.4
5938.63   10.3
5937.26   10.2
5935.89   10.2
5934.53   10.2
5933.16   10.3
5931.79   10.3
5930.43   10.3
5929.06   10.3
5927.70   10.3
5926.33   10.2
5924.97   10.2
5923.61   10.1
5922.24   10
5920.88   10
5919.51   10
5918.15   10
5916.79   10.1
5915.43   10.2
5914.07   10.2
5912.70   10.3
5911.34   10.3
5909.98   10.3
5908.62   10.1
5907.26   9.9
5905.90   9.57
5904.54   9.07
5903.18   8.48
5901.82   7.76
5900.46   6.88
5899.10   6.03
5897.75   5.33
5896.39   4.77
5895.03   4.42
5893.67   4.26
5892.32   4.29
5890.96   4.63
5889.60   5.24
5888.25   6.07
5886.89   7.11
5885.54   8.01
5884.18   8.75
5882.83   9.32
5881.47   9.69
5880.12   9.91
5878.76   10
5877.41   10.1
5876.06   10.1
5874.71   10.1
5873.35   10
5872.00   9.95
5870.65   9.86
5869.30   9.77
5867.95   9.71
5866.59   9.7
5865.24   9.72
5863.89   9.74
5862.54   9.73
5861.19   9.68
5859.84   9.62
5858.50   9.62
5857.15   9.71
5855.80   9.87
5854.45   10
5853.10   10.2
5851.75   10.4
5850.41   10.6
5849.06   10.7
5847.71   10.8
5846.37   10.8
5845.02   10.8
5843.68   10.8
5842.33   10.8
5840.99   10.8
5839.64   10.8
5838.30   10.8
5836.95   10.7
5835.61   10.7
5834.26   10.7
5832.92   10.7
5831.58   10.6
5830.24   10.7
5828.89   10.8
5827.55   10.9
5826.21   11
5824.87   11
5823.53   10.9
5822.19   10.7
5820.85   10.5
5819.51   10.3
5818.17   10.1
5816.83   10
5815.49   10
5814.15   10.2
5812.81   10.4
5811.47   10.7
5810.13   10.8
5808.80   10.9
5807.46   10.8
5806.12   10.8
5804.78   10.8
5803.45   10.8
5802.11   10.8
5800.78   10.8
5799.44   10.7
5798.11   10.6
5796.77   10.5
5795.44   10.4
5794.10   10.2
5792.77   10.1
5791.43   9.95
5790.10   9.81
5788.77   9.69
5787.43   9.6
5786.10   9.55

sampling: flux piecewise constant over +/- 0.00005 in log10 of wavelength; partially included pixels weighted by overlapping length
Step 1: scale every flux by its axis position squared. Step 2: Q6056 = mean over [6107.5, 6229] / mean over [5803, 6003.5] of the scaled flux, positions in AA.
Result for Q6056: 1.11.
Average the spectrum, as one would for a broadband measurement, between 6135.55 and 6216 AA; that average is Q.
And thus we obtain 10.1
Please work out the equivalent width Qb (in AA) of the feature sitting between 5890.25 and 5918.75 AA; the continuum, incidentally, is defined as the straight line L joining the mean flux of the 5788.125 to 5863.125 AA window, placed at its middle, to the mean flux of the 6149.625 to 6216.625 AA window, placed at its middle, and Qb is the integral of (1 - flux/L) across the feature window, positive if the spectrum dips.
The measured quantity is 6.7 AA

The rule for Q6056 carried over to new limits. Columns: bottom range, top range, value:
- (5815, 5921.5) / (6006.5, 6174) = 1.19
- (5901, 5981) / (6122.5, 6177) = 1.03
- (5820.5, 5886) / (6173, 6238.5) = 1.11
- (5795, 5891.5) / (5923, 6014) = 1.08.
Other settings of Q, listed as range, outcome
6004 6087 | 10.7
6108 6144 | 10.3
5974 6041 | 10.5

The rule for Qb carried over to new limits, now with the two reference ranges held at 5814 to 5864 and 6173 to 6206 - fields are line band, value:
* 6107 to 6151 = 0.35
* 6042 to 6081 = -2.12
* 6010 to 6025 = 0.50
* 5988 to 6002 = -0.27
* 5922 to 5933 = 0.23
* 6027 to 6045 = -0.63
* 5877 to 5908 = 9.17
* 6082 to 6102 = -0.46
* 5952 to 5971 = -0.18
